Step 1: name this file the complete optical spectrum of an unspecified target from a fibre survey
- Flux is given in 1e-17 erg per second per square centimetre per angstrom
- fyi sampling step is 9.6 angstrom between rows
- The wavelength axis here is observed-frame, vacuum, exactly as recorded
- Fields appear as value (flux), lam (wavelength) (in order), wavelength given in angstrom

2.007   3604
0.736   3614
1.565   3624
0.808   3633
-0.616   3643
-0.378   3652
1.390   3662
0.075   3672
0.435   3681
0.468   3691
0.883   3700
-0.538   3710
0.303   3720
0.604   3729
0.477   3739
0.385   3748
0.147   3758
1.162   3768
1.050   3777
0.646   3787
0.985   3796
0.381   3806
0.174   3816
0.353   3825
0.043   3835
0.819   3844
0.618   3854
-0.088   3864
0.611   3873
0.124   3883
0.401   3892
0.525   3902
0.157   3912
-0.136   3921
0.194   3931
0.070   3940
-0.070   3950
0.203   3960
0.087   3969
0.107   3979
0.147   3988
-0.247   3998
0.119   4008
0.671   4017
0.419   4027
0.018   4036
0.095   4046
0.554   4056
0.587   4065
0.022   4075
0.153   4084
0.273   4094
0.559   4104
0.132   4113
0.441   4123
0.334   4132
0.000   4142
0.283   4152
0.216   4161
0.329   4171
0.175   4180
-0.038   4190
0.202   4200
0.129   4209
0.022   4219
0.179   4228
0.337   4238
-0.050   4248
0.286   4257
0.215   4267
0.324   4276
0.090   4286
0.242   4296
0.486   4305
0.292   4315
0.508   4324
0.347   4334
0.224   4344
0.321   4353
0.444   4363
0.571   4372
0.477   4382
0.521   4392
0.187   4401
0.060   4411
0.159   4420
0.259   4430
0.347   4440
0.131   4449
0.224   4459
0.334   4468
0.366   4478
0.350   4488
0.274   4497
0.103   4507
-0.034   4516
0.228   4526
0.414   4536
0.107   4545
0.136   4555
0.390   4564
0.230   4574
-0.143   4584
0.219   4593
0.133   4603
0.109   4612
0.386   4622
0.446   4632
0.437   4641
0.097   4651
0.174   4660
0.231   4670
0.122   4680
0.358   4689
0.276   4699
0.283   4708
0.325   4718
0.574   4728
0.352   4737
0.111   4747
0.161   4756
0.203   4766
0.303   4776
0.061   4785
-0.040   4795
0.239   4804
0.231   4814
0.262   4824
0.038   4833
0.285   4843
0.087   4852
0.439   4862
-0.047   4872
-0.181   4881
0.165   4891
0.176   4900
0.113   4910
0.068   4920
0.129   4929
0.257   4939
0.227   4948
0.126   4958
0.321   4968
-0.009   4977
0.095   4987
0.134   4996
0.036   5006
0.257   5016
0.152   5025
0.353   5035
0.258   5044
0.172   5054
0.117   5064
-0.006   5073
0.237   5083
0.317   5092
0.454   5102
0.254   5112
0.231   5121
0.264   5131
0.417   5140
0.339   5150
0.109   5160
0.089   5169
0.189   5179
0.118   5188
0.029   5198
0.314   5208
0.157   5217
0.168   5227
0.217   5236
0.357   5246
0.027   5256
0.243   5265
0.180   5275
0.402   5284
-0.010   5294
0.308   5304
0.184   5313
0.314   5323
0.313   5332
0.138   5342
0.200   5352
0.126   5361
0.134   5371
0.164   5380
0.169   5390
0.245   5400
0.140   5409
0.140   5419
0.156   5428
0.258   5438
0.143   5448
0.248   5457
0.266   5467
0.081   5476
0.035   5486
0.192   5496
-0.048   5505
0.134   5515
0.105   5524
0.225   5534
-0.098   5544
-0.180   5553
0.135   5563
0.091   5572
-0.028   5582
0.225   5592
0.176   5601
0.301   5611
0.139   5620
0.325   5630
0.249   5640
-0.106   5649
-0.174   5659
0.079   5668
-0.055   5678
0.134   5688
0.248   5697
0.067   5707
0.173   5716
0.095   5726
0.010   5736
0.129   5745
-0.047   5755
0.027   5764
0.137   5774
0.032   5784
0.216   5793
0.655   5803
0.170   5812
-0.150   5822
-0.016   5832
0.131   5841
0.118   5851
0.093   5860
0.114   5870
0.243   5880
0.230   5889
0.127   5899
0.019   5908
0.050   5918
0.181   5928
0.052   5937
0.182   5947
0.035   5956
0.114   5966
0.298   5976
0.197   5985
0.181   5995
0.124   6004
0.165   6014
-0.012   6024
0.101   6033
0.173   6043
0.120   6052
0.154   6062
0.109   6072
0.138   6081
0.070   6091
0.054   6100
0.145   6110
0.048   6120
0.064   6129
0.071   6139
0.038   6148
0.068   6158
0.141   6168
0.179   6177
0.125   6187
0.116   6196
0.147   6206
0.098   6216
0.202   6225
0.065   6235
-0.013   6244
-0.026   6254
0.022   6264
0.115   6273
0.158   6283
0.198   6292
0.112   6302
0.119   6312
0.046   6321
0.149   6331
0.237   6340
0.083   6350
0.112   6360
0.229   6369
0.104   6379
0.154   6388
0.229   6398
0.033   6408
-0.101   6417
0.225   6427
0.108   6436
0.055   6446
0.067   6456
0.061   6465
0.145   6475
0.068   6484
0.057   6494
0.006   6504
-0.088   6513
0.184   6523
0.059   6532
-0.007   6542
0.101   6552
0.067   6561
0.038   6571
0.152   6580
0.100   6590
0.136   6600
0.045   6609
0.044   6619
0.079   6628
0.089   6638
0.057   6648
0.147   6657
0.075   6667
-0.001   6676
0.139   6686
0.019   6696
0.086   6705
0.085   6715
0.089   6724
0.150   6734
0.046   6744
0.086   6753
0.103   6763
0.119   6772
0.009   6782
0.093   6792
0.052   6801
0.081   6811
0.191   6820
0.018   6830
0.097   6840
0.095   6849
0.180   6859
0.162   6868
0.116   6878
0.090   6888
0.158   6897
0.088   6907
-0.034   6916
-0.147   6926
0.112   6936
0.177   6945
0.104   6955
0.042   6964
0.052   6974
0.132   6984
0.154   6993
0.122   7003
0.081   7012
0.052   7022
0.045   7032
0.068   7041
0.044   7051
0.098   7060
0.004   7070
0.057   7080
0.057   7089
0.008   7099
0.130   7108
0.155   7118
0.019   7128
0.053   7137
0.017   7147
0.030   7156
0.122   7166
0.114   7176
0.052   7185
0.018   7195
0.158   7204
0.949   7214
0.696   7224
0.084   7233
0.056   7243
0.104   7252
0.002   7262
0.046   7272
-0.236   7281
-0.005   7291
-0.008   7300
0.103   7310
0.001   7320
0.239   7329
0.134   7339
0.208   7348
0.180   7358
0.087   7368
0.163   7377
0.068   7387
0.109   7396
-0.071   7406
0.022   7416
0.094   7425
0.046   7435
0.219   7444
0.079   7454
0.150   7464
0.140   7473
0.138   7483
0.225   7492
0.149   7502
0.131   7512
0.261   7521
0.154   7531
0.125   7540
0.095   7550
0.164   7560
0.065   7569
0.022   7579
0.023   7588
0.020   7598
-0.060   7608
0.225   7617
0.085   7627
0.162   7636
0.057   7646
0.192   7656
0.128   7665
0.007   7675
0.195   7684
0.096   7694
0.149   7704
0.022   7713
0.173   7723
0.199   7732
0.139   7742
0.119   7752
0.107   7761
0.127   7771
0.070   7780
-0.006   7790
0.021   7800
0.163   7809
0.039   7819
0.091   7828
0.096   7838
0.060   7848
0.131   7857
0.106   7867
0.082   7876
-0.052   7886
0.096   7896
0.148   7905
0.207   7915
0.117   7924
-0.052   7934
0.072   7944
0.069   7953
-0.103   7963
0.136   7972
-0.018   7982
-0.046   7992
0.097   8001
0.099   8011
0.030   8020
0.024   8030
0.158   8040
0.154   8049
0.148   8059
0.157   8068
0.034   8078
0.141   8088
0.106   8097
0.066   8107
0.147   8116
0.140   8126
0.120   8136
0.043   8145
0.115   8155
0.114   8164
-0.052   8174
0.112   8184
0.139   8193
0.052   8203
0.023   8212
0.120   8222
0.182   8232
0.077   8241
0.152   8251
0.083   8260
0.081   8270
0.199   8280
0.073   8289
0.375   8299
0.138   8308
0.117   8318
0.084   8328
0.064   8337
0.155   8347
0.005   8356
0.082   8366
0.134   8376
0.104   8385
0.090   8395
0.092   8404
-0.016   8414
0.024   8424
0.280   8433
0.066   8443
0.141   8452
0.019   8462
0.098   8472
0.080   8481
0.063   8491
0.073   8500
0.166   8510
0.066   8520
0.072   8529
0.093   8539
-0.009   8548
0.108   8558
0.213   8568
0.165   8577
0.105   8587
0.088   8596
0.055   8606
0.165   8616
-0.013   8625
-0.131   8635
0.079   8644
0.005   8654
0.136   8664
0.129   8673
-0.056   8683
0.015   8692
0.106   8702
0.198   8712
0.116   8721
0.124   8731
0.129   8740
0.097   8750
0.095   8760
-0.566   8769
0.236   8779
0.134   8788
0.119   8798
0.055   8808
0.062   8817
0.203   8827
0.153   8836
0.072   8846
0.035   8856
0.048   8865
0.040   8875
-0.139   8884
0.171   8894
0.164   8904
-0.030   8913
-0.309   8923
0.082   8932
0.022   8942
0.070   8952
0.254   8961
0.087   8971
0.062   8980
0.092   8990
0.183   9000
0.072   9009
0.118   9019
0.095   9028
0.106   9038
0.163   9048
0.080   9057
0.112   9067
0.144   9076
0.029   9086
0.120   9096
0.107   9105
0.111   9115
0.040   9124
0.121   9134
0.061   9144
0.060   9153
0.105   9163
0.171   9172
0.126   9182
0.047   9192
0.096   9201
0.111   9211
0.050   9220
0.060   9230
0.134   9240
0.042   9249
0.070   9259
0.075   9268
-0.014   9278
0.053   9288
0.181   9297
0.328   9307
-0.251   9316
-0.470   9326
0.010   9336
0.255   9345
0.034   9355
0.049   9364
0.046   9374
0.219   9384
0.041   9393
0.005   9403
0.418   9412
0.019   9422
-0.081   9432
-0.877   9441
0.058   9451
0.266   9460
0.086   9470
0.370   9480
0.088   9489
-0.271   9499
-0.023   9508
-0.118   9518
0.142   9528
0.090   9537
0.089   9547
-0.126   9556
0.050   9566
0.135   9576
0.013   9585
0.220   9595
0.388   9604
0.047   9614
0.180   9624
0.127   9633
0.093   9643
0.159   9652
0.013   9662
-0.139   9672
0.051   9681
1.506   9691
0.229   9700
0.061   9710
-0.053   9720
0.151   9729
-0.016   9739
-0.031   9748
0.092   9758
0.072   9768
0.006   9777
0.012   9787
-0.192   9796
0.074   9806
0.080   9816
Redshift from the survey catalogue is 0.936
